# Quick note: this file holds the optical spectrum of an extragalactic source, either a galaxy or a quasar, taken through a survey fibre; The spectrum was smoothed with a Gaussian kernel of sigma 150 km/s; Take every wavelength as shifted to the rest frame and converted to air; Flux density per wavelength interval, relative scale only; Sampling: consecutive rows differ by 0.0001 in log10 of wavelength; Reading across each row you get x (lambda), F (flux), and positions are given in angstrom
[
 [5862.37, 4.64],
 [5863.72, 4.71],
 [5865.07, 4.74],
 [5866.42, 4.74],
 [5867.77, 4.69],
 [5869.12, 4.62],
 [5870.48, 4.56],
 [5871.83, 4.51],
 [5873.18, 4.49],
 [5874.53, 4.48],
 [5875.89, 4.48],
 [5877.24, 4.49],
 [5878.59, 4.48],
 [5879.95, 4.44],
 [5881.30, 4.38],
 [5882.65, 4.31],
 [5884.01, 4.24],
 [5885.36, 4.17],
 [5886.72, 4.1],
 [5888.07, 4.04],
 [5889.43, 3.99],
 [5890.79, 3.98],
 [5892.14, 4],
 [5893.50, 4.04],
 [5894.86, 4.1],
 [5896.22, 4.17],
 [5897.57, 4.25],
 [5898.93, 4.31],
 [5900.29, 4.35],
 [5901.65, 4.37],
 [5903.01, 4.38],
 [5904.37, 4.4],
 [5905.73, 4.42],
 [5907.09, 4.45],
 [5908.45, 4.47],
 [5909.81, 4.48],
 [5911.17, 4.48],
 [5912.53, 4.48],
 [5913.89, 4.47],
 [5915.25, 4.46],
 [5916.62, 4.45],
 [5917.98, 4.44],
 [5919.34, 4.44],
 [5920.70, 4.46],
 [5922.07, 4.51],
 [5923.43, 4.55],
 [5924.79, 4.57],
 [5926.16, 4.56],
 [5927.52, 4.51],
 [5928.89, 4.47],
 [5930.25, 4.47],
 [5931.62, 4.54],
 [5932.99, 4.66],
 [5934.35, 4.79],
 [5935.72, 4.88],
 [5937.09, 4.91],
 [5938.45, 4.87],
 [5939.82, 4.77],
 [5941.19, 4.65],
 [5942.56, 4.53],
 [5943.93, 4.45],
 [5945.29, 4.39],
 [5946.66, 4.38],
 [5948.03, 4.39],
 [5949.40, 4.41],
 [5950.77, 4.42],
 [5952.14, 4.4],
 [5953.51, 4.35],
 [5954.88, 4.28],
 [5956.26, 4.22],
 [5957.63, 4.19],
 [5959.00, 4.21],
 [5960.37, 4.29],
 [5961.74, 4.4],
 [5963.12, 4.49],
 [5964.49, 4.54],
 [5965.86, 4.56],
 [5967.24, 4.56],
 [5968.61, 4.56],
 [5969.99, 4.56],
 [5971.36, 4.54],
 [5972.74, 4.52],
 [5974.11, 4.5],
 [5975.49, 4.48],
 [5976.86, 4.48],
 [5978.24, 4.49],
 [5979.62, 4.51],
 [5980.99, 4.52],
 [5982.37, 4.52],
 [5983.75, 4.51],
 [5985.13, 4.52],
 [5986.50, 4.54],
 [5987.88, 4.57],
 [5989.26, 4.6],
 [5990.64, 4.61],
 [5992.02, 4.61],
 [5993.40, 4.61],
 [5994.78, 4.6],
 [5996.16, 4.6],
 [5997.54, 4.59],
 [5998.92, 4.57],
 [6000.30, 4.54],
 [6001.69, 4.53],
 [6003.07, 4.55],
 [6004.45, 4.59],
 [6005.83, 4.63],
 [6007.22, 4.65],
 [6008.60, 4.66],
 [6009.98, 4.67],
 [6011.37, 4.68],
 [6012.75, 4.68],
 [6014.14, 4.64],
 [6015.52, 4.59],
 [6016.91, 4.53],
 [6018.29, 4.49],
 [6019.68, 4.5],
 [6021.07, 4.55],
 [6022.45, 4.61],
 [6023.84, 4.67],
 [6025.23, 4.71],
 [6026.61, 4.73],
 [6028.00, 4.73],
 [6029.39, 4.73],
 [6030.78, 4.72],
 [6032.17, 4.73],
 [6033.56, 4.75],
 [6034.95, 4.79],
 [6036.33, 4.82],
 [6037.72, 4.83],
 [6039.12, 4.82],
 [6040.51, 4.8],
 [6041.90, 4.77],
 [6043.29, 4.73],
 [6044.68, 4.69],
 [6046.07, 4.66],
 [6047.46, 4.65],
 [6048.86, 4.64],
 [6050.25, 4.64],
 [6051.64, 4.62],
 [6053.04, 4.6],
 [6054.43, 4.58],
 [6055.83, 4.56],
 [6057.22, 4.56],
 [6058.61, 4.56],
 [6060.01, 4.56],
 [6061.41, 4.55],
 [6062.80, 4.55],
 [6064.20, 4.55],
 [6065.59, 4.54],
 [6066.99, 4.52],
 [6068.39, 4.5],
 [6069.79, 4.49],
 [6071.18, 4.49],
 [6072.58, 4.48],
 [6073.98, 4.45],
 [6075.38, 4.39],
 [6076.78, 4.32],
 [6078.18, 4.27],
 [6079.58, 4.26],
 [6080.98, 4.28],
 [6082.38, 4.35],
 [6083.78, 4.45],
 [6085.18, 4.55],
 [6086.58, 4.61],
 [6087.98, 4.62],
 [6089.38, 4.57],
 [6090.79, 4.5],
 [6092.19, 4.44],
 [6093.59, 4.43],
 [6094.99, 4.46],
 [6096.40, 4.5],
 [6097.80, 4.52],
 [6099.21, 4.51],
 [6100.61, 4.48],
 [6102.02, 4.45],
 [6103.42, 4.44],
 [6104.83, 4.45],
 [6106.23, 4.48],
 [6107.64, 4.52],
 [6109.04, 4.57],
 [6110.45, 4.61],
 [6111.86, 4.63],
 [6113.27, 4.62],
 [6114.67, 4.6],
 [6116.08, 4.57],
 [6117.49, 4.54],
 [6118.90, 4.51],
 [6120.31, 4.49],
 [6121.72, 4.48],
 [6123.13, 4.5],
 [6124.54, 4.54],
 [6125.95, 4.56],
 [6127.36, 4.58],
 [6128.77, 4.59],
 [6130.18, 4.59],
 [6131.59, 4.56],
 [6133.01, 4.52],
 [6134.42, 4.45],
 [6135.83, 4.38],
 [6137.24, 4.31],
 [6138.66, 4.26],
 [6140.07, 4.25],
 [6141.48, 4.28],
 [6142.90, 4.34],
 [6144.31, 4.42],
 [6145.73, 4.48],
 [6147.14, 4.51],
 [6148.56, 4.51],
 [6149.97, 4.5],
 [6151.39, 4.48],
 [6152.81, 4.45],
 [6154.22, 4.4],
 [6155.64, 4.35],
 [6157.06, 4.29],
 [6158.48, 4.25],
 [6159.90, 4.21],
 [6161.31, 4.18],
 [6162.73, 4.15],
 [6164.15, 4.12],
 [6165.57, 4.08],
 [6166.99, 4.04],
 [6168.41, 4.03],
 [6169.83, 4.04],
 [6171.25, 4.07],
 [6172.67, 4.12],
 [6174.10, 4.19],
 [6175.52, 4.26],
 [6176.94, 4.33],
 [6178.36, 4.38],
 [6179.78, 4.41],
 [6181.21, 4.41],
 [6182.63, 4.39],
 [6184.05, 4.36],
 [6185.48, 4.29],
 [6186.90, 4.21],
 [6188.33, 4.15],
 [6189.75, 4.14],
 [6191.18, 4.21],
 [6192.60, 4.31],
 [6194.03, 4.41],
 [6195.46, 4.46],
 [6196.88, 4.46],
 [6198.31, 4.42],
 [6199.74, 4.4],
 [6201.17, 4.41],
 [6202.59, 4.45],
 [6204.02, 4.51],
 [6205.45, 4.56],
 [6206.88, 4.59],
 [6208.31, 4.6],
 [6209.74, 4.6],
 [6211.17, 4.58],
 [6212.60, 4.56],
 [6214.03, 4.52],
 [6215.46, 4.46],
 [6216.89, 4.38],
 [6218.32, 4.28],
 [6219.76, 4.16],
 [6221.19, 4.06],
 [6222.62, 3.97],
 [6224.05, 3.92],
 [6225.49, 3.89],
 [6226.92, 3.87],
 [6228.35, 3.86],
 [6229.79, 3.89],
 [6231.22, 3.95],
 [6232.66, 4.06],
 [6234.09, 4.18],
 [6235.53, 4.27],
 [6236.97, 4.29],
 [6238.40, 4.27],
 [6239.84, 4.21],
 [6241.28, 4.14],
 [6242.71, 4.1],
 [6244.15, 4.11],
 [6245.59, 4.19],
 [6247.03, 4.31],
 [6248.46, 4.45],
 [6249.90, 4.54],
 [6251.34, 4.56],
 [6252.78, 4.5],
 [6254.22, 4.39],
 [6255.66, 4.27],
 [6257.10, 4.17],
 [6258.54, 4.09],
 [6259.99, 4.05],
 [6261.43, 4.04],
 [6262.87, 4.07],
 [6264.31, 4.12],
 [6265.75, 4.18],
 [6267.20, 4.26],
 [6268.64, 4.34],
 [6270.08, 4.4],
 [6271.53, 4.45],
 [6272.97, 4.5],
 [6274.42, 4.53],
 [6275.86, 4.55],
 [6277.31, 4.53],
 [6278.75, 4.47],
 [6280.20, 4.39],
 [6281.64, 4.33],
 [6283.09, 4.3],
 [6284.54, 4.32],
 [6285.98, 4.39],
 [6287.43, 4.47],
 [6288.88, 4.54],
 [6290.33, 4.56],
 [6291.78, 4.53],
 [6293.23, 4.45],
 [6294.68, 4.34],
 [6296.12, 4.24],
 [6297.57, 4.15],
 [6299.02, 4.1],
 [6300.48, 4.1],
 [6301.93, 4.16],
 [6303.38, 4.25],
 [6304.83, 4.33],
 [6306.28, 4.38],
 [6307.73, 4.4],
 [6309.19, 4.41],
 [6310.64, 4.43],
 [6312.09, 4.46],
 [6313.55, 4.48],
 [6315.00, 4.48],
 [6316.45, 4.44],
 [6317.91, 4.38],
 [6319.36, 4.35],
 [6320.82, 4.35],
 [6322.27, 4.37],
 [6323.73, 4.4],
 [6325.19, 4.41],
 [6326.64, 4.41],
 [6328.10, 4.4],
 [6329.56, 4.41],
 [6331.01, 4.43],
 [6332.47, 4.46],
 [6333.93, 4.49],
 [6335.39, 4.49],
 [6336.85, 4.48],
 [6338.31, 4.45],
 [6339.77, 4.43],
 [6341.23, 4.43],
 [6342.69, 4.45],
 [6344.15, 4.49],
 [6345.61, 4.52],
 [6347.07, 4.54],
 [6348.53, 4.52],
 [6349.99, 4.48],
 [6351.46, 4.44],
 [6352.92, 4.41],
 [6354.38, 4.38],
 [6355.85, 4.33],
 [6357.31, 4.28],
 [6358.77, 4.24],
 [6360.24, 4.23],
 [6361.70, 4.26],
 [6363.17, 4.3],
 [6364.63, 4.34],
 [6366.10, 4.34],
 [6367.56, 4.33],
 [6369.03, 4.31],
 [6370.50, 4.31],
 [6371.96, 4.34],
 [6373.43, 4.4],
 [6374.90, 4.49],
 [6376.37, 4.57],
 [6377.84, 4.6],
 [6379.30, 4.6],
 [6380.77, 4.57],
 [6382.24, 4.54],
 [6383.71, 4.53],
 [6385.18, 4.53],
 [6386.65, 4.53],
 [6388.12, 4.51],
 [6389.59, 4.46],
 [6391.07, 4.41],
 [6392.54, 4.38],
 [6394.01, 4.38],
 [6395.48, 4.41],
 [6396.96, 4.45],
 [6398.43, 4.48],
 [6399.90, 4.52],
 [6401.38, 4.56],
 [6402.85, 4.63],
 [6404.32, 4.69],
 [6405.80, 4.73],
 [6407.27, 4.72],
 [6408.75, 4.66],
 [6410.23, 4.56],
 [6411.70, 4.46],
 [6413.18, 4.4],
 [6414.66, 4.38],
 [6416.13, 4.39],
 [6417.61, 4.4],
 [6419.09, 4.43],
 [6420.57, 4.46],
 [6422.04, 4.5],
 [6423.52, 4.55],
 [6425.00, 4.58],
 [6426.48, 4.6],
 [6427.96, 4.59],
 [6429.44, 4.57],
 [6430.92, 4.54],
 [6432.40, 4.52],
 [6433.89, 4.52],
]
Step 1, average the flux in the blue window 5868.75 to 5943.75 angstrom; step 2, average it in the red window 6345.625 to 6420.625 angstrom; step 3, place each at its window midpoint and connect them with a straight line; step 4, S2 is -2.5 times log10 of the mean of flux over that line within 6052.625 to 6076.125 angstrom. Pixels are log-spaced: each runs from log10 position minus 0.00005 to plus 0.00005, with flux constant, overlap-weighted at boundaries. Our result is -0.02 mag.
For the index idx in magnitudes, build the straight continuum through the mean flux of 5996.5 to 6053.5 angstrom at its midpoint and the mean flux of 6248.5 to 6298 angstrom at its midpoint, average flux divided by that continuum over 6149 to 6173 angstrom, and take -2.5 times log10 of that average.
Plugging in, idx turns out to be 0.07 mag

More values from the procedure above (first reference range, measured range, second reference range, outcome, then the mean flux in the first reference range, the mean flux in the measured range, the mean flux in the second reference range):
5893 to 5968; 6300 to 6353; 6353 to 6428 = 0.01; 4.46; 4.42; 4.46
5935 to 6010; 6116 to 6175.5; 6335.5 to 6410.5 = 0.03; 4.53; 4.36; 4.46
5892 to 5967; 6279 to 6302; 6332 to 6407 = 0.03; 4.45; 4.34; 4.45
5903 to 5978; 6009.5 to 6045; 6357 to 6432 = -0.05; 4.49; 4.69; 4.47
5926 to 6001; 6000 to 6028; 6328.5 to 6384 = -0.02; 4.52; 4.61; 4.43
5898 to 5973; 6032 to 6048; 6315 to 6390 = -0.07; 4.48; 4.76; 4.43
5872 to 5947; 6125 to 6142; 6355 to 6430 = 0.00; 4.43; 4.45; 4.47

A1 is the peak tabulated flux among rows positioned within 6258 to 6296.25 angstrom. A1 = 4.56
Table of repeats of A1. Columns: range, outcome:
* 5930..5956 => 4.91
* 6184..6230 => 4.6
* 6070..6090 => 4.62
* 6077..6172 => 4.63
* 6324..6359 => 4.54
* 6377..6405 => 4.69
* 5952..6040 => 4.83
